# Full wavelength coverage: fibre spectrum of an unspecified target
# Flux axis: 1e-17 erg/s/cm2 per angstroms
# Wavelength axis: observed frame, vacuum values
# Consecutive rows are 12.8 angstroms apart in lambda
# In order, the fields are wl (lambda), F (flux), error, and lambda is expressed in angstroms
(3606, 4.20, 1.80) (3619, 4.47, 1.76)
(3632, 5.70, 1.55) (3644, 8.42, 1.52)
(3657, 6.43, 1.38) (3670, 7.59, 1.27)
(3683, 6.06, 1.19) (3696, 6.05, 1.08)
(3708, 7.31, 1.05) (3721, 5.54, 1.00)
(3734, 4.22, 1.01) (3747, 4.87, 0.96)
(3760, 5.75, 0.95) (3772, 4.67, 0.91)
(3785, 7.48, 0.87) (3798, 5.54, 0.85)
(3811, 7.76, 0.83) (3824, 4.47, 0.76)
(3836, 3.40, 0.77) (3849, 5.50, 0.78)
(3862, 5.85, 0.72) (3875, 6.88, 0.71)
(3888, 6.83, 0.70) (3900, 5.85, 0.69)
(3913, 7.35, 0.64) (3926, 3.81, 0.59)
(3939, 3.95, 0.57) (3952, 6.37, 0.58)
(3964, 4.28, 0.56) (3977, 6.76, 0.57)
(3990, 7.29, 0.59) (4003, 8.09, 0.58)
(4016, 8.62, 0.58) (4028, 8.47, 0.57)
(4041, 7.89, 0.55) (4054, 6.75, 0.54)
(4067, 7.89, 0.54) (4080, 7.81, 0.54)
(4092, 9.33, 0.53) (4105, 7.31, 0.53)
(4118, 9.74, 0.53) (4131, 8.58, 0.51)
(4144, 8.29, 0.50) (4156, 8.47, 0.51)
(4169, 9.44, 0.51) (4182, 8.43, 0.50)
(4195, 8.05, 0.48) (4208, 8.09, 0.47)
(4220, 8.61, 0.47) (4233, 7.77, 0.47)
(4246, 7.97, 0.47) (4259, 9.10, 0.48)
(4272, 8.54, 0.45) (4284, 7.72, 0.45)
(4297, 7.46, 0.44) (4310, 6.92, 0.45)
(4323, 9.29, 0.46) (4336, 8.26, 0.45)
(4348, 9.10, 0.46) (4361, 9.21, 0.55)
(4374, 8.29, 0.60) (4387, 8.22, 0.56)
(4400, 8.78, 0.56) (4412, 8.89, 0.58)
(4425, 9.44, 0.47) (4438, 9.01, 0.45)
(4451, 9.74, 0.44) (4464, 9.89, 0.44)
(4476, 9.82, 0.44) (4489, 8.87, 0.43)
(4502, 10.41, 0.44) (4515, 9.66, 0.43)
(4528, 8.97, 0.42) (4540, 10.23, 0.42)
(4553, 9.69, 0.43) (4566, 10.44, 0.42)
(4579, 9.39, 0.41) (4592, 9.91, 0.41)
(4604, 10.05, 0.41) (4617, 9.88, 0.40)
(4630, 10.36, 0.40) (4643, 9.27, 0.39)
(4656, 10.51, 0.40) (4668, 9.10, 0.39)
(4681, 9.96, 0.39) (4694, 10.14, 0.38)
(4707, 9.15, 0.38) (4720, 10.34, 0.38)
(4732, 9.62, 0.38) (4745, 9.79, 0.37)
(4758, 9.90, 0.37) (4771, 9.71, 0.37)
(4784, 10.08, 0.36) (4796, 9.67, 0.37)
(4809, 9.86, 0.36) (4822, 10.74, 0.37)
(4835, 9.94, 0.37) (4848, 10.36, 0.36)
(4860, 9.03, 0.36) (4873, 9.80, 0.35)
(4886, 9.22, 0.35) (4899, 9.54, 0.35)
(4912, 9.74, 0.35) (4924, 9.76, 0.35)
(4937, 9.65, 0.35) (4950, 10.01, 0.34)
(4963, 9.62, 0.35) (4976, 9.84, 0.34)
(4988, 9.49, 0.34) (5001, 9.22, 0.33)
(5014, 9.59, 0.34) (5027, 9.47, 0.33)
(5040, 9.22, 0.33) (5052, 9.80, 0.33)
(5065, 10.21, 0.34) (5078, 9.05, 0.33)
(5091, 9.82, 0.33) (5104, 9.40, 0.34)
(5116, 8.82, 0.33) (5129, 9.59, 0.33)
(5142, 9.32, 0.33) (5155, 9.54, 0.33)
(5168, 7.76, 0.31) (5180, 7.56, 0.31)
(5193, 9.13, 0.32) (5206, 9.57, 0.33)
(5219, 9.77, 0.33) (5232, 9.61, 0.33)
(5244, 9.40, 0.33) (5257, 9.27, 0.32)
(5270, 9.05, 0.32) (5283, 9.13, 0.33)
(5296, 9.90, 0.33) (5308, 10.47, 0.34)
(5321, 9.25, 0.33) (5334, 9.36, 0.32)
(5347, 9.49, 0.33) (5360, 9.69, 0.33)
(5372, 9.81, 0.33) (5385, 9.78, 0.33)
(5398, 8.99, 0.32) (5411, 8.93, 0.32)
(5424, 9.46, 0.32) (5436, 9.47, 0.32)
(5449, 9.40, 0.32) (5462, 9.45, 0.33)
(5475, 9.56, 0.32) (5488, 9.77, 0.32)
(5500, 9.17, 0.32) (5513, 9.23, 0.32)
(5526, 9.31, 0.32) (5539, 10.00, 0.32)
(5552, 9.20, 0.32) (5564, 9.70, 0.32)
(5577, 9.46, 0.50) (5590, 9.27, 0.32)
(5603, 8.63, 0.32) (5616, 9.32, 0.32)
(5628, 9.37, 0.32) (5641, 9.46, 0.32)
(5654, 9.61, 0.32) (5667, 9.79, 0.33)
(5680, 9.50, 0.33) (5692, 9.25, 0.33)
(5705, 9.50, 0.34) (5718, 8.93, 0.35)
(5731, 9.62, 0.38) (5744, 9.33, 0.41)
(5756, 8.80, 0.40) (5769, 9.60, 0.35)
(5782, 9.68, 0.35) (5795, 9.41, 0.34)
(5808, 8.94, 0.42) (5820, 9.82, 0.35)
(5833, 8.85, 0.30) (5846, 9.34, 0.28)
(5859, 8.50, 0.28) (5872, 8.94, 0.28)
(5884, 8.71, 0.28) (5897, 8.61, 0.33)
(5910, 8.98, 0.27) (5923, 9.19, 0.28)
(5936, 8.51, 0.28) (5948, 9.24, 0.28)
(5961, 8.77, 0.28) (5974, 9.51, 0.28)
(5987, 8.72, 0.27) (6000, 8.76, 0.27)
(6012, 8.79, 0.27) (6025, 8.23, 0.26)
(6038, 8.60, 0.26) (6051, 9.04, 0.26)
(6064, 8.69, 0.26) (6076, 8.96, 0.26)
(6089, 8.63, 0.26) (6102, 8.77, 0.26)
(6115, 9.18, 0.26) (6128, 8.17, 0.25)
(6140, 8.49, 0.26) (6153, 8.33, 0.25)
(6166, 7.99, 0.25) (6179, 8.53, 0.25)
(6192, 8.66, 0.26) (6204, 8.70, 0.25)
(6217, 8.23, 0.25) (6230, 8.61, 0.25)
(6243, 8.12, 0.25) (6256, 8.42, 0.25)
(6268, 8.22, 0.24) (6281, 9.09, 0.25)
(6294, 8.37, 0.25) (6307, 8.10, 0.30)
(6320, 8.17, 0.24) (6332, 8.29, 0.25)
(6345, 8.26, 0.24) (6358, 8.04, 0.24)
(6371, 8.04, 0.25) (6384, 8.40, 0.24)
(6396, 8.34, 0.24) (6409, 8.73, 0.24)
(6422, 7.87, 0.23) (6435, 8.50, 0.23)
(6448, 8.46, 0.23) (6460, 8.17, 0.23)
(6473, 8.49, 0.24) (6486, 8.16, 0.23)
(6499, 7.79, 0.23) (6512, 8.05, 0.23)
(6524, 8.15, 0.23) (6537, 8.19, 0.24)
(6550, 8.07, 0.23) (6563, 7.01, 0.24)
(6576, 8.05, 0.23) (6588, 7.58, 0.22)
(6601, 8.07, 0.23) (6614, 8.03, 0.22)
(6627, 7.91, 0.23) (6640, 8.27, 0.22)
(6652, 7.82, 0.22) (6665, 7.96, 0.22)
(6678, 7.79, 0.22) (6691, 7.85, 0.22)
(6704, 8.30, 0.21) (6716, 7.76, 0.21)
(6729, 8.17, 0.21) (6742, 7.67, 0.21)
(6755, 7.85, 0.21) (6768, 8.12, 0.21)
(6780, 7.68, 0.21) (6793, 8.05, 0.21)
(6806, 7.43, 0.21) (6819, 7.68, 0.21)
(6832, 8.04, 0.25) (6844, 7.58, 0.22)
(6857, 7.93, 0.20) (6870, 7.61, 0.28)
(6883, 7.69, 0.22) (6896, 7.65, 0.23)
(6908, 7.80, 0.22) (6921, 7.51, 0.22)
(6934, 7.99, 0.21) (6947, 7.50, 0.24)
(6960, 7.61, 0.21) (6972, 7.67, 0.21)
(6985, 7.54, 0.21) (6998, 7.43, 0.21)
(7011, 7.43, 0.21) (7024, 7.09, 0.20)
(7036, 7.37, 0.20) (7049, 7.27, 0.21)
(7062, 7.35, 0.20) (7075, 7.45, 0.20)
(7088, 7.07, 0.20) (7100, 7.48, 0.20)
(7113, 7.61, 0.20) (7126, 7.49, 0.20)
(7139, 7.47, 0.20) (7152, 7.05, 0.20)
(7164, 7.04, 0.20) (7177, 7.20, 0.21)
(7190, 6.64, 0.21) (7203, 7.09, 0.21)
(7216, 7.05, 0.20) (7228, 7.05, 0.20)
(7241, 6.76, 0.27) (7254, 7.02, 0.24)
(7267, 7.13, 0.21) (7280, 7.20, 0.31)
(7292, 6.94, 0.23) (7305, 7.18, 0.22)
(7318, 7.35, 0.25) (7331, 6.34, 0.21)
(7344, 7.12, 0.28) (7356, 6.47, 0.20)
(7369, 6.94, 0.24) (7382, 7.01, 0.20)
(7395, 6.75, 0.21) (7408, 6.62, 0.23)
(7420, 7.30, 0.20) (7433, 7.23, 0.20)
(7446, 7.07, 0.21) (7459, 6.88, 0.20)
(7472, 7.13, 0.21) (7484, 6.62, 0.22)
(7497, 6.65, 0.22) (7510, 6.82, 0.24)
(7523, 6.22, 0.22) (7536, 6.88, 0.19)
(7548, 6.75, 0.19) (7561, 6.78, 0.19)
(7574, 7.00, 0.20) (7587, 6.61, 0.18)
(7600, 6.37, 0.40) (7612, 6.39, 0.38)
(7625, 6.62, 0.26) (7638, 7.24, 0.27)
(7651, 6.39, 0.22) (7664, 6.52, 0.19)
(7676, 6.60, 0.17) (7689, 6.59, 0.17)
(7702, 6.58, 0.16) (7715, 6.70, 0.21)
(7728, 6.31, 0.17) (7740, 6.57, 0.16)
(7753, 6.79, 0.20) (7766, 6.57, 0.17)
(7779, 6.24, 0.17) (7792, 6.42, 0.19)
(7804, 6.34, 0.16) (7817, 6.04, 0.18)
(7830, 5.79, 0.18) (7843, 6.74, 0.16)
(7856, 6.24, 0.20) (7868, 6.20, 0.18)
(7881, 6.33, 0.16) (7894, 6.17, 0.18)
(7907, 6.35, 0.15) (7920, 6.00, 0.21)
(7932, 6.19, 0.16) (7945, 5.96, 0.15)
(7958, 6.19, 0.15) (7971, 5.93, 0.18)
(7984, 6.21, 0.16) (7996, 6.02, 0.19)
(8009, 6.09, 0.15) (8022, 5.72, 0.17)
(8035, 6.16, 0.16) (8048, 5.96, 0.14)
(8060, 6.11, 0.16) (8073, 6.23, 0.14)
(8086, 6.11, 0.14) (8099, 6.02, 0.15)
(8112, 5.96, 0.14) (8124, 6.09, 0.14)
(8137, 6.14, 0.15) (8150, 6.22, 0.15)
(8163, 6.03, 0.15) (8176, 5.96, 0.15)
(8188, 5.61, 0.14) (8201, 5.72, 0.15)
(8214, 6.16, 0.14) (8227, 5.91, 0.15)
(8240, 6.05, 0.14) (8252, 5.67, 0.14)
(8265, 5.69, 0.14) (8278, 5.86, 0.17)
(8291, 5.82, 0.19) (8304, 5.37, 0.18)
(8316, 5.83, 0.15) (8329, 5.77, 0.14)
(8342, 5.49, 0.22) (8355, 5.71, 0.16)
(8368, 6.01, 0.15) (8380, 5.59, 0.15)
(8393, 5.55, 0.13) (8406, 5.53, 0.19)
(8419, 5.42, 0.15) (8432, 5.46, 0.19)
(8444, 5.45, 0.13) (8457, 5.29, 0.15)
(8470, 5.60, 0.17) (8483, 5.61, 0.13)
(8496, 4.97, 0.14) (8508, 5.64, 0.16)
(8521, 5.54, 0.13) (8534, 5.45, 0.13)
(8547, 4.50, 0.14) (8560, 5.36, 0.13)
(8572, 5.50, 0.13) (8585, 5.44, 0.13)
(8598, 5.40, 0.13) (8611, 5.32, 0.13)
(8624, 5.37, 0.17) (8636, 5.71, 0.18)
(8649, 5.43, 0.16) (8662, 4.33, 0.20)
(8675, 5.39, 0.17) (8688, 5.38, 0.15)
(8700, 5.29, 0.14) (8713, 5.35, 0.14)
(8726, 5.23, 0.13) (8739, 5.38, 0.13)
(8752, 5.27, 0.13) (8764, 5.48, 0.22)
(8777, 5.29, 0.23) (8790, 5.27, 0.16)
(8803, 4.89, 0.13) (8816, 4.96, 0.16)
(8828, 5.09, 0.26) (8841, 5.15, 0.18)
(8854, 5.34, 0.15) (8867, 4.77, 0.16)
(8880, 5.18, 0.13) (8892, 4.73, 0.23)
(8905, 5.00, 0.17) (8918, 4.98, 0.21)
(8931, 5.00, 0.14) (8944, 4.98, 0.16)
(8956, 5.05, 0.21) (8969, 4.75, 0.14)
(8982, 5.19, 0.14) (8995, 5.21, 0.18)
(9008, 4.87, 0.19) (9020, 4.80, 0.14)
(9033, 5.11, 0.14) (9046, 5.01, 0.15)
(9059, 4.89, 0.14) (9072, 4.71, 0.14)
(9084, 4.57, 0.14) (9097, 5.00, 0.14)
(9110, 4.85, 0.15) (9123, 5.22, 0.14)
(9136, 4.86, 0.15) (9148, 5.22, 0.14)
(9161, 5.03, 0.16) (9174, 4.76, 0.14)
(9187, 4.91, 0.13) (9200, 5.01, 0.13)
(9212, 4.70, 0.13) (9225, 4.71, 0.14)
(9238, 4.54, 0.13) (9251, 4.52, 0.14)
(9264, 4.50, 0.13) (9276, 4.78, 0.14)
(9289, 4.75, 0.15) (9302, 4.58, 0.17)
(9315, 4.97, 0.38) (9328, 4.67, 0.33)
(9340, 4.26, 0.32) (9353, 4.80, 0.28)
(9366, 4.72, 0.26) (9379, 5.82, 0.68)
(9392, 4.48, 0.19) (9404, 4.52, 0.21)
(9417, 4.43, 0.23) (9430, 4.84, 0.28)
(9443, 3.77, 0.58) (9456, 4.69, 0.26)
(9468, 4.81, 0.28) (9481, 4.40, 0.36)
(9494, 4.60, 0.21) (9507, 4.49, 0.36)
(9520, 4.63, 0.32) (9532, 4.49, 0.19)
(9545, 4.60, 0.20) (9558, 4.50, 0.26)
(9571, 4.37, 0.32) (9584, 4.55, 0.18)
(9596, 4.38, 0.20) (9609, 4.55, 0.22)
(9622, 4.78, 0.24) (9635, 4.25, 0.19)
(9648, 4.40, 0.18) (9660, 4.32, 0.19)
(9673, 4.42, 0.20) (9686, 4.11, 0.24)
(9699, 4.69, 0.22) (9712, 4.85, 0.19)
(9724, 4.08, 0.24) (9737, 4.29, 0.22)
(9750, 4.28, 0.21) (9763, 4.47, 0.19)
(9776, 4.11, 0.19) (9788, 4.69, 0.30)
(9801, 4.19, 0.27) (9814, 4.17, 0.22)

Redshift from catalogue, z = 0.00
